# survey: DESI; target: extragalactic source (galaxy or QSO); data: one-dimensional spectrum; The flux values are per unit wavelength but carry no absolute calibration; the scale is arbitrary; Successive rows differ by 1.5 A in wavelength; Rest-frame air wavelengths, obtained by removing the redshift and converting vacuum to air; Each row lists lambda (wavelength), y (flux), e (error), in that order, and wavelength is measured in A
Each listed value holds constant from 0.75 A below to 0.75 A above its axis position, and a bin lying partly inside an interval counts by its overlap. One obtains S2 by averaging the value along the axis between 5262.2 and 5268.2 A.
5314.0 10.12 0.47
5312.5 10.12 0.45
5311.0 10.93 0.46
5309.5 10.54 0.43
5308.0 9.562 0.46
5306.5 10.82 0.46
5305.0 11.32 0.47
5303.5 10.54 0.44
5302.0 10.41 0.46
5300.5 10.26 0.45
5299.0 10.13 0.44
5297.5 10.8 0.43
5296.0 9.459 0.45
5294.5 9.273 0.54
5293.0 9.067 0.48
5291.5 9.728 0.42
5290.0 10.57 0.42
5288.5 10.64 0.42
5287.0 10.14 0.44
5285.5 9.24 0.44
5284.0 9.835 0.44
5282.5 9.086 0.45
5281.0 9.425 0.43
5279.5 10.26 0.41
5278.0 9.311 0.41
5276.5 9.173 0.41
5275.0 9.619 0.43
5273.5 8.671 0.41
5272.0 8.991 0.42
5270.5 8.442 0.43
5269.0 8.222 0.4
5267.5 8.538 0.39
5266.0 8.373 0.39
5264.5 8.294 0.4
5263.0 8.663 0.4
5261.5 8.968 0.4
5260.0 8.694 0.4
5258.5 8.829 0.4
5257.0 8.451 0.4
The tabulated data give 8.47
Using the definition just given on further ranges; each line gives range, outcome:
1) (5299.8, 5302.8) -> 10.3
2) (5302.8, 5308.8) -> 10.6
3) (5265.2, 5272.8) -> 8.51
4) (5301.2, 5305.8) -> 10.8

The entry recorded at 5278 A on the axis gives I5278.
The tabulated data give 9.311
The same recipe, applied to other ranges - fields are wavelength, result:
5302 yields 10.41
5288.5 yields 10.64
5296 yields 9.459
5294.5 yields 9.273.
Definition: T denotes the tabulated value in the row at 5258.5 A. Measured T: 8.829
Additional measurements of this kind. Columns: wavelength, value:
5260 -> 8.694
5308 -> 9.562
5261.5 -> 8.968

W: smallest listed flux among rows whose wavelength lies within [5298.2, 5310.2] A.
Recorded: 9.562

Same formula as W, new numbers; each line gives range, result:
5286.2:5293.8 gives 9.067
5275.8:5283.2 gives 9.086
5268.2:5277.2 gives 8.222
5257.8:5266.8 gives 8.294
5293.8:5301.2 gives 9.273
